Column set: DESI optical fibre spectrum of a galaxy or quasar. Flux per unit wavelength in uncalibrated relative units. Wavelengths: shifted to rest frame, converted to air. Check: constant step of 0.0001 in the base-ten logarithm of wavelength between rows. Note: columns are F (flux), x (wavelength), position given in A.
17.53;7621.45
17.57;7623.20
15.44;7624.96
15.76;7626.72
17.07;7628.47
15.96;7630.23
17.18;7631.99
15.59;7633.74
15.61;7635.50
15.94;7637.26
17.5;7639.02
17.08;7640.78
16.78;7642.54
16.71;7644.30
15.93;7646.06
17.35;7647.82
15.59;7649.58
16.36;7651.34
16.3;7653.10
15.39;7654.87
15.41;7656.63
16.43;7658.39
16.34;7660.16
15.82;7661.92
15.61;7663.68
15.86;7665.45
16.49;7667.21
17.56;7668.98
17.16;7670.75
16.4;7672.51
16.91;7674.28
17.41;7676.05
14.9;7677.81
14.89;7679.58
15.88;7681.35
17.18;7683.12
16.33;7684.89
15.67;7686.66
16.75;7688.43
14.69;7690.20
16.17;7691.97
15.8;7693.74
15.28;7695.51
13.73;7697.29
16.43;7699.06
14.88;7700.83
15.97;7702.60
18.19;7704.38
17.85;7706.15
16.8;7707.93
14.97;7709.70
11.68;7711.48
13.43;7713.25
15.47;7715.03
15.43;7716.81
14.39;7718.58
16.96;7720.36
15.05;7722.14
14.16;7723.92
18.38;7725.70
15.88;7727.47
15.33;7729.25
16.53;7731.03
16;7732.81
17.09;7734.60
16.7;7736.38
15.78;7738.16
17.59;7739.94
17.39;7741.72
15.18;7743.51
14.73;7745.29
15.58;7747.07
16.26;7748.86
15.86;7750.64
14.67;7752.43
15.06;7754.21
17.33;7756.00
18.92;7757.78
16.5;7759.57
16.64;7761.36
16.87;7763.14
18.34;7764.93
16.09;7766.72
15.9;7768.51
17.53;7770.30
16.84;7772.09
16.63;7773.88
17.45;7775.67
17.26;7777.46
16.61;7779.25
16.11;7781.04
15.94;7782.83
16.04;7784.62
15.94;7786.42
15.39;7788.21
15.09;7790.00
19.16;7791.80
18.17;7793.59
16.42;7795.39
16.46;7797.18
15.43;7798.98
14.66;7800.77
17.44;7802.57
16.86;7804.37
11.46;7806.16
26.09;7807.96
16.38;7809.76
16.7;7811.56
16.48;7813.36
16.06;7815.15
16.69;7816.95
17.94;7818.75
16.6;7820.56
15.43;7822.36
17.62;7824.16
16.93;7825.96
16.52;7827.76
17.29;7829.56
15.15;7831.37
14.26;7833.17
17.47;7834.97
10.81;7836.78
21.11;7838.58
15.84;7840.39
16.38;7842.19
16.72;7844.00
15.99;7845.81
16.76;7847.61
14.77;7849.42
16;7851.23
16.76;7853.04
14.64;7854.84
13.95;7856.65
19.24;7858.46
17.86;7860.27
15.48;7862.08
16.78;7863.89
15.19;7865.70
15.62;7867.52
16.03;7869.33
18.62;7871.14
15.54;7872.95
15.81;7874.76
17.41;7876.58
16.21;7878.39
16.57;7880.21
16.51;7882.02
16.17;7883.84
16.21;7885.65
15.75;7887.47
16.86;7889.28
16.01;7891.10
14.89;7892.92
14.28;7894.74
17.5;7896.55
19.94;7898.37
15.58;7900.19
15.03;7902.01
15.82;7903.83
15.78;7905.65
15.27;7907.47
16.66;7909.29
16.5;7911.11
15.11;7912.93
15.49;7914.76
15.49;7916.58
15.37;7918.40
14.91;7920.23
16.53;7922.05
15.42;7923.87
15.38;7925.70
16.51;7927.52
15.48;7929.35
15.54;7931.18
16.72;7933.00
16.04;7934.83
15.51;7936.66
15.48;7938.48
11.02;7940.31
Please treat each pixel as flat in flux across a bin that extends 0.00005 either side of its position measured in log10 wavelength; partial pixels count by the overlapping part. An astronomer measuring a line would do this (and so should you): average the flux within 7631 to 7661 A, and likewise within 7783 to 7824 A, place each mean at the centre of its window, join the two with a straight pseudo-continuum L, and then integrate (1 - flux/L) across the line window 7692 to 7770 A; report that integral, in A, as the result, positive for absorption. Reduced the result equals 2.46 A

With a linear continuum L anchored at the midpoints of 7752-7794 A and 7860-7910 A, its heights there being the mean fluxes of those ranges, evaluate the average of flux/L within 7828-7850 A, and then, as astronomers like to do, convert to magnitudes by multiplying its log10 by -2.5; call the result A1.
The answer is 0.02 mag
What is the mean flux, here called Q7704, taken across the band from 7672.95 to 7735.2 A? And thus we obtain 15.8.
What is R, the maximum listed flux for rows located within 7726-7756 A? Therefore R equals 17.59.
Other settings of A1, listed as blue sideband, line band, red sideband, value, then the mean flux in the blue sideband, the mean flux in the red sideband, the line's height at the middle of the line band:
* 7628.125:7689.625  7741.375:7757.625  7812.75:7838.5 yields 0.03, 16.3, 16.2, 16.3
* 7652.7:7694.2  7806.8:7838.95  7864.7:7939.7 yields -0.05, 16.1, 16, 16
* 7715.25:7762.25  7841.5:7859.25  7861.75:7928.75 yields 0.00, 16.1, 16.1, 16.1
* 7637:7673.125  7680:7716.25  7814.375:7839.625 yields 0.05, 16.4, 16.4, 16.4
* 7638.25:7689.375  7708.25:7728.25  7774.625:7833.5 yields 0.09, 16.3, 16.6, 16.5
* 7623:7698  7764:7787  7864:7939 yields -0.04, 16.2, 16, 16.1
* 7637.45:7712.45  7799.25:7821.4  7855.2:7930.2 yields -0.05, 16.1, 16.1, 16.1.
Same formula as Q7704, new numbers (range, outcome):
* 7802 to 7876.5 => 16.5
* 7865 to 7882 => 16.4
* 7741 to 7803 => 16.4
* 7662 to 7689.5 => 16.3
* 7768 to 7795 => 16.7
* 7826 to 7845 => 16.2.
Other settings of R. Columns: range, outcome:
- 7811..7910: 21.11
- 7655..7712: 18.19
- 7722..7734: 18.38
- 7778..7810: 26.09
